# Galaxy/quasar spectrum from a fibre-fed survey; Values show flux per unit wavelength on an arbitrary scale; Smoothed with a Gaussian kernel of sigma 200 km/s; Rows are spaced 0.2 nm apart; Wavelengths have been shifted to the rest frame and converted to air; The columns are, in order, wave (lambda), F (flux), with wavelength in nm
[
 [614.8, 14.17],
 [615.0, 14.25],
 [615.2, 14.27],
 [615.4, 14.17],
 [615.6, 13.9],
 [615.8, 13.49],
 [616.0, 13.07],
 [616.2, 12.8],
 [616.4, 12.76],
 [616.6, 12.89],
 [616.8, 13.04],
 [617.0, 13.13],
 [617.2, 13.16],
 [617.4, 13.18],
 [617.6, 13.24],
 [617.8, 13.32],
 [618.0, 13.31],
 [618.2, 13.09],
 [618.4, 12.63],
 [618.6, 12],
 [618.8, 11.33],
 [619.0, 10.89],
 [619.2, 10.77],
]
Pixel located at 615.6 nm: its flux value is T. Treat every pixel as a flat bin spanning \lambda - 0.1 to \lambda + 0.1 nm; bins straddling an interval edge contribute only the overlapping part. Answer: 13.9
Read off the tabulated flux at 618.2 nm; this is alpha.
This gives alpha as 13.09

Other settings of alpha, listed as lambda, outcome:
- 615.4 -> 14.17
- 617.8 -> 13.32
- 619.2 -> 10.77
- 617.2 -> 13.16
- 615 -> 14.25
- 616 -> 13.07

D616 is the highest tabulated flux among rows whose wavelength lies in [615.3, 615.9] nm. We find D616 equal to 14.17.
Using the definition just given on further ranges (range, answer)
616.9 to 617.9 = 13.32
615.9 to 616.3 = 13.07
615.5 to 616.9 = 13.9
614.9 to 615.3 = 14.27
